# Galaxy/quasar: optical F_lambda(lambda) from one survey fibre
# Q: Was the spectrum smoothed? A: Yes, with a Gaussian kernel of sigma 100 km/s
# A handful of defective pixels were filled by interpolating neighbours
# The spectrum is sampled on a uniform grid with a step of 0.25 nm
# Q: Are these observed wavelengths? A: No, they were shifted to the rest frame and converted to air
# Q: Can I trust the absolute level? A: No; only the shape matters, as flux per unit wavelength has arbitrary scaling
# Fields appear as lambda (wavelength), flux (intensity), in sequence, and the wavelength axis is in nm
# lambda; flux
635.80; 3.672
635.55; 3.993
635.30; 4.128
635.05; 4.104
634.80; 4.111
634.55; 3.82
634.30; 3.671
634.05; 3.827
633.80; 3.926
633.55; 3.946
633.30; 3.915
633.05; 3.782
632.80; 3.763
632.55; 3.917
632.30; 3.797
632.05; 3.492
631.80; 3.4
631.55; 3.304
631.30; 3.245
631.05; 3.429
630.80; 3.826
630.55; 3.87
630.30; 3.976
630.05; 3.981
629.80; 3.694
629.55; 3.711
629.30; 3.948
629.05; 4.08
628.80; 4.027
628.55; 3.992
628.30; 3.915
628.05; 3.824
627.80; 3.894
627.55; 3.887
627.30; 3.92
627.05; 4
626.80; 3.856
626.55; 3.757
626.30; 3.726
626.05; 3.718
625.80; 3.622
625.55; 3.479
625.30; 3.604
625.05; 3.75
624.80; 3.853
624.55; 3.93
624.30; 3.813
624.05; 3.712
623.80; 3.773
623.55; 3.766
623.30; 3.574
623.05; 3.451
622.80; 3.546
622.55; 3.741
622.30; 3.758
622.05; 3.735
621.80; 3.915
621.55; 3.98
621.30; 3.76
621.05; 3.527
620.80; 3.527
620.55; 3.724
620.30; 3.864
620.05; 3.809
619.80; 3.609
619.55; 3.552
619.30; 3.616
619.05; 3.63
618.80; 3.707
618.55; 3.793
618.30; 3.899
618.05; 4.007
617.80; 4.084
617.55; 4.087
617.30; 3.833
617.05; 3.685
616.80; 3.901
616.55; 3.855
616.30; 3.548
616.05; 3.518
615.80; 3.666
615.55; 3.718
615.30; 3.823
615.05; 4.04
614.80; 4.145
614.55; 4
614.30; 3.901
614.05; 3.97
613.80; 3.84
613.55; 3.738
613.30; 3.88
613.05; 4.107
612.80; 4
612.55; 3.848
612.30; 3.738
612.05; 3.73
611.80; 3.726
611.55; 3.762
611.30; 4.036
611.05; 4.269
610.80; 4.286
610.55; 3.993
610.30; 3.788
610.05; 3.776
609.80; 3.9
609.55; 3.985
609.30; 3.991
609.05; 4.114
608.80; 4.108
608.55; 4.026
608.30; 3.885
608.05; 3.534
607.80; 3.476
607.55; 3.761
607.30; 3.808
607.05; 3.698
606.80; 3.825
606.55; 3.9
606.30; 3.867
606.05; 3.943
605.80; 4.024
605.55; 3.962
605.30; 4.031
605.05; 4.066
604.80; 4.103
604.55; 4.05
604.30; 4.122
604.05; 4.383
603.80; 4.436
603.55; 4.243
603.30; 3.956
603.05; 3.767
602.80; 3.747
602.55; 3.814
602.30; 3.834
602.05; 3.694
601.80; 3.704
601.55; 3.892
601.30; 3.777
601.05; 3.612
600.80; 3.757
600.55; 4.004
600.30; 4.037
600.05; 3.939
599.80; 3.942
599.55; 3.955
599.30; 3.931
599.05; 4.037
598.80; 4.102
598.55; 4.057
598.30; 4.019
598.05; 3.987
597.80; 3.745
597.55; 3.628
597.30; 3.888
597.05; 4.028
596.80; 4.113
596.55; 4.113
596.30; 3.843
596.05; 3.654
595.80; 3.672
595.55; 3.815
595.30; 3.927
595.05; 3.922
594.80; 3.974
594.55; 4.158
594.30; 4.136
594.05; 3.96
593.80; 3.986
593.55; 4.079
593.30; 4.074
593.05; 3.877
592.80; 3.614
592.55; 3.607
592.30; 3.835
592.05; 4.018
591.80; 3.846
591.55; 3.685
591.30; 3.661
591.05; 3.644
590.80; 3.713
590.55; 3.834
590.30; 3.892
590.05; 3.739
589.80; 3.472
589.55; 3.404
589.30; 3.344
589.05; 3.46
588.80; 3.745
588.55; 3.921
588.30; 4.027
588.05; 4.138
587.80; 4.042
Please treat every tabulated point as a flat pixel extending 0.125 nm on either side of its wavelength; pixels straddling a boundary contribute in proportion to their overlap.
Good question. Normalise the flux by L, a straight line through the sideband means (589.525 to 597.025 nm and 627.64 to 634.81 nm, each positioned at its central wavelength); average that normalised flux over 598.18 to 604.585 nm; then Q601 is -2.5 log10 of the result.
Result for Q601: -0.03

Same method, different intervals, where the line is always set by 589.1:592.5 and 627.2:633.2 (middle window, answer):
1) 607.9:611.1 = -0.06 mag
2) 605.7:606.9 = -0.05 mag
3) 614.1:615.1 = -0.08 mag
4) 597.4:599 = -0.06 mag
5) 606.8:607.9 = 0.01 mag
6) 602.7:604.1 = -0.10 mag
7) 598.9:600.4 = -0.07 mag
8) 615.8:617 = 0.01 mag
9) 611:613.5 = -0.04 mag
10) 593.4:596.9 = -0.07 mag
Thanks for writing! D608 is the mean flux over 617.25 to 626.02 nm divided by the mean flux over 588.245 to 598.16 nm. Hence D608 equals 1.0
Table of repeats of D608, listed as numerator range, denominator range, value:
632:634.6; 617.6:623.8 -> 1.02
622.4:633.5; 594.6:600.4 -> 0.96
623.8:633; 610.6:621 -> 0.98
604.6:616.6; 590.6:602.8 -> 1.00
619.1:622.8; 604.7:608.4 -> 0.96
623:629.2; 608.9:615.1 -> 0.96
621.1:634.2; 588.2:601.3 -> 0.98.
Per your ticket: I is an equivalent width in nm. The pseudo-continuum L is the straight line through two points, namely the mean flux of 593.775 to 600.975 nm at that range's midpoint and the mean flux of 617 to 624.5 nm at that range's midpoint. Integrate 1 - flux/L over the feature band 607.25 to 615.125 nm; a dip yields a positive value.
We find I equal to -0.17 nm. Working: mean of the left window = 3.94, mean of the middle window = 3.91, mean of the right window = 3.75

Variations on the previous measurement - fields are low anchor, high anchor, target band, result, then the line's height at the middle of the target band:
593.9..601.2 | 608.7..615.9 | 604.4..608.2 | 0.05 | 3.93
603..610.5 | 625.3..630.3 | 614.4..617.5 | 0.07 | 3.9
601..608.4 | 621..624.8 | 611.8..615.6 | -0.08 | 3.82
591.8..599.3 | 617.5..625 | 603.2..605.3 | -0.16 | 3.87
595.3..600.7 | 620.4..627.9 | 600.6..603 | 0.08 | 3.9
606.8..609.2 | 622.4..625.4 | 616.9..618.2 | -0.06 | 3.76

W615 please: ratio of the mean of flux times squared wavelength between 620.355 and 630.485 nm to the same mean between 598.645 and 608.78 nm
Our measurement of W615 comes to 1.0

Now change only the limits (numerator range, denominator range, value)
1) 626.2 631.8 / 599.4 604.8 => 1.05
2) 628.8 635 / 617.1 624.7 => 1.04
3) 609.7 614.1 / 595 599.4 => 1.05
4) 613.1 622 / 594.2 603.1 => 1.04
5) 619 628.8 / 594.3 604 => 1.04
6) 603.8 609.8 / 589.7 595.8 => 1.08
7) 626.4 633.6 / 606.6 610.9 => 1.05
